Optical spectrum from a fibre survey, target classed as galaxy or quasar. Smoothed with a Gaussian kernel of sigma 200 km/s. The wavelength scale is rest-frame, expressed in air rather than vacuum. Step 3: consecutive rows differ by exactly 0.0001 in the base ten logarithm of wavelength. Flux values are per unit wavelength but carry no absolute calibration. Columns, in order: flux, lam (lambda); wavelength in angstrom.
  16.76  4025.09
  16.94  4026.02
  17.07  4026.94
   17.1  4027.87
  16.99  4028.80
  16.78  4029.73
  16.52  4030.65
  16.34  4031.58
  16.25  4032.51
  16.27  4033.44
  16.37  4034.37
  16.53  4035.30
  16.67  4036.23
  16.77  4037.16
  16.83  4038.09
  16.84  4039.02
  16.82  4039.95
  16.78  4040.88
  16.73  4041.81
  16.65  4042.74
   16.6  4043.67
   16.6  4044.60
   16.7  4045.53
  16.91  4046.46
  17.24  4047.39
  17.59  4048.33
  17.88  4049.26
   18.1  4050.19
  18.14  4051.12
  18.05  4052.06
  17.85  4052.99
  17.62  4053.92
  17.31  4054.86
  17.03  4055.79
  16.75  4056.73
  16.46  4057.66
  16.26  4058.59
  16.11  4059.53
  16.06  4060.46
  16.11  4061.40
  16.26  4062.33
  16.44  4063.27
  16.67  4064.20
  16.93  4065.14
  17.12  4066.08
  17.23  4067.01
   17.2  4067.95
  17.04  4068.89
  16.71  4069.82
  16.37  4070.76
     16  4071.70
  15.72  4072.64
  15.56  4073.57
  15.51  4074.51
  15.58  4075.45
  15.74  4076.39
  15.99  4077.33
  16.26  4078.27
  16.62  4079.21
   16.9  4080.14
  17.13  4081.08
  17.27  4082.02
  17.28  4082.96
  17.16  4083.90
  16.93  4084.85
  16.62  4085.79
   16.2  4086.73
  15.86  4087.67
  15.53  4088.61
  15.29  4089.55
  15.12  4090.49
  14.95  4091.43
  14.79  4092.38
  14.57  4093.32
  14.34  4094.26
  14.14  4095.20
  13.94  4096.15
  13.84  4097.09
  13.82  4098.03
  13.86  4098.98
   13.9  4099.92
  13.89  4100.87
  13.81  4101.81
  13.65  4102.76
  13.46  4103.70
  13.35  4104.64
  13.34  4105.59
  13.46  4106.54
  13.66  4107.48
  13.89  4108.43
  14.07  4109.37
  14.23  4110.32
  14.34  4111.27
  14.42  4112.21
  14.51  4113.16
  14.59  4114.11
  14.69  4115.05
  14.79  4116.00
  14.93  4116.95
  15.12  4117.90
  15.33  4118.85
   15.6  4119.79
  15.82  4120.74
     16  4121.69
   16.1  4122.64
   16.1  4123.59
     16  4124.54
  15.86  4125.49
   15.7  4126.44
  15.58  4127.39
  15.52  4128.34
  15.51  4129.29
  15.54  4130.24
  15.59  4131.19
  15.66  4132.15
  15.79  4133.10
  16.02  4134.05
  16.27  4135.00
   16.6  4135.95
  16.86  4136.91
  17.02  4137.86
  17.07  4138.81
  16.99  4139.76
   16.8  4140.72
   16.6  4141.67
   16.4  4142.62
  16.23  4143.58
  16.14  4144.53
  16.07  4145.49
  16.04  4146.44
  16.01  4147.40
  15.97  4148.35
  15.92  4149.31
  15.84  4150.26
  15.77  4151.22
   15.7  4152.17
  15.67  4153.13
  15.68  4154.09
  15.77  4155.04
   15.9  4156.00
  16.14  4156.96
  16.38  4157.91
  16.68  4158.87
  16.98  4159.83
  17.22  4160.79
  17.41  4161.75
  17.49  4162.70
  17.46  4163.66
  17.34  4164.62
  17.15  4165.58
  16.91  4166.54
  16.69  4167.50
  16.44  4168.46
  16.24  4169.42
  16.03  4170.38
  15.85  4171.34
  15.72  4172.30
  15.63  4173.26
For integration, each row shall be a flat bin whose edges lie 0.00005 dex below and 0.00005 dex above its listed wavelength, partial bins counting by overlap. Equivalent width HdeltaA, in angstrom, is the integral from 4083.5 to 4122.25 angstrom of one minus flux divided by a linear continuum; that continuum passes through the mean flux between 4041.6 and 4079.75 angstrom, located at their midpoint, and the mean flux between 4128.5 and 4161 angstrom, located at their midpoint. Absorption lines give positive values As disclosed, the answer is 4.19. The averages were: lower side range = 16.7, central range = 14.7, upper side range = 16.2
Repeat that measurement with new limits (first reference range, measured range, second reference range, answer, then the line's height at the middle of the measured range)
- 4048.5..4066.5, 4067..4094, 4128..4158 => 1.0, 16.8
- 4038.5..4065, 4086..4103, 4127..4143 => 2.1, 16.6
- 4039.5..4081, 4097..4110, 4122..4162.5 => 2.2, 16.4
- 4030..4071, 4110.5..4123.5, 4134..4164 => 1.1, 16.6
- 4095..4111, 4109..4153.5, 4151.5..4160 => -2.2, 15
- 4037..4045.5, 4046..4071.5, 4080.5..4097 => -1.0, 16.3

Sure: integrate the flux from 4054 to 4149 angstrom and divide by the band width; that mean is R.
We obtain 15.7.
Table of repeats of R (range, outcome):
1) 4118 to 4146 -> 16.1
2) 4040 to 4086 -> 16.8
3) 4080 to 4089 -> 16.7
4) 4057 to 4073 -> 16.5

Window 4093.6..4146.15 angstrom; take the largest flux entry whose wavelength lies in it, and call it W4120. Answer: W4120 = 17.07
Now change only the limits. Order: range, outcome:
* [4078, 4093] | 17.28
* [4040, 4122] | 18.14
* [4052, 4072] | 18.05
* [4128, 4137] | 16.86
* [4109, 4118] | 15.12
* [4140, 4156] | 16.8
